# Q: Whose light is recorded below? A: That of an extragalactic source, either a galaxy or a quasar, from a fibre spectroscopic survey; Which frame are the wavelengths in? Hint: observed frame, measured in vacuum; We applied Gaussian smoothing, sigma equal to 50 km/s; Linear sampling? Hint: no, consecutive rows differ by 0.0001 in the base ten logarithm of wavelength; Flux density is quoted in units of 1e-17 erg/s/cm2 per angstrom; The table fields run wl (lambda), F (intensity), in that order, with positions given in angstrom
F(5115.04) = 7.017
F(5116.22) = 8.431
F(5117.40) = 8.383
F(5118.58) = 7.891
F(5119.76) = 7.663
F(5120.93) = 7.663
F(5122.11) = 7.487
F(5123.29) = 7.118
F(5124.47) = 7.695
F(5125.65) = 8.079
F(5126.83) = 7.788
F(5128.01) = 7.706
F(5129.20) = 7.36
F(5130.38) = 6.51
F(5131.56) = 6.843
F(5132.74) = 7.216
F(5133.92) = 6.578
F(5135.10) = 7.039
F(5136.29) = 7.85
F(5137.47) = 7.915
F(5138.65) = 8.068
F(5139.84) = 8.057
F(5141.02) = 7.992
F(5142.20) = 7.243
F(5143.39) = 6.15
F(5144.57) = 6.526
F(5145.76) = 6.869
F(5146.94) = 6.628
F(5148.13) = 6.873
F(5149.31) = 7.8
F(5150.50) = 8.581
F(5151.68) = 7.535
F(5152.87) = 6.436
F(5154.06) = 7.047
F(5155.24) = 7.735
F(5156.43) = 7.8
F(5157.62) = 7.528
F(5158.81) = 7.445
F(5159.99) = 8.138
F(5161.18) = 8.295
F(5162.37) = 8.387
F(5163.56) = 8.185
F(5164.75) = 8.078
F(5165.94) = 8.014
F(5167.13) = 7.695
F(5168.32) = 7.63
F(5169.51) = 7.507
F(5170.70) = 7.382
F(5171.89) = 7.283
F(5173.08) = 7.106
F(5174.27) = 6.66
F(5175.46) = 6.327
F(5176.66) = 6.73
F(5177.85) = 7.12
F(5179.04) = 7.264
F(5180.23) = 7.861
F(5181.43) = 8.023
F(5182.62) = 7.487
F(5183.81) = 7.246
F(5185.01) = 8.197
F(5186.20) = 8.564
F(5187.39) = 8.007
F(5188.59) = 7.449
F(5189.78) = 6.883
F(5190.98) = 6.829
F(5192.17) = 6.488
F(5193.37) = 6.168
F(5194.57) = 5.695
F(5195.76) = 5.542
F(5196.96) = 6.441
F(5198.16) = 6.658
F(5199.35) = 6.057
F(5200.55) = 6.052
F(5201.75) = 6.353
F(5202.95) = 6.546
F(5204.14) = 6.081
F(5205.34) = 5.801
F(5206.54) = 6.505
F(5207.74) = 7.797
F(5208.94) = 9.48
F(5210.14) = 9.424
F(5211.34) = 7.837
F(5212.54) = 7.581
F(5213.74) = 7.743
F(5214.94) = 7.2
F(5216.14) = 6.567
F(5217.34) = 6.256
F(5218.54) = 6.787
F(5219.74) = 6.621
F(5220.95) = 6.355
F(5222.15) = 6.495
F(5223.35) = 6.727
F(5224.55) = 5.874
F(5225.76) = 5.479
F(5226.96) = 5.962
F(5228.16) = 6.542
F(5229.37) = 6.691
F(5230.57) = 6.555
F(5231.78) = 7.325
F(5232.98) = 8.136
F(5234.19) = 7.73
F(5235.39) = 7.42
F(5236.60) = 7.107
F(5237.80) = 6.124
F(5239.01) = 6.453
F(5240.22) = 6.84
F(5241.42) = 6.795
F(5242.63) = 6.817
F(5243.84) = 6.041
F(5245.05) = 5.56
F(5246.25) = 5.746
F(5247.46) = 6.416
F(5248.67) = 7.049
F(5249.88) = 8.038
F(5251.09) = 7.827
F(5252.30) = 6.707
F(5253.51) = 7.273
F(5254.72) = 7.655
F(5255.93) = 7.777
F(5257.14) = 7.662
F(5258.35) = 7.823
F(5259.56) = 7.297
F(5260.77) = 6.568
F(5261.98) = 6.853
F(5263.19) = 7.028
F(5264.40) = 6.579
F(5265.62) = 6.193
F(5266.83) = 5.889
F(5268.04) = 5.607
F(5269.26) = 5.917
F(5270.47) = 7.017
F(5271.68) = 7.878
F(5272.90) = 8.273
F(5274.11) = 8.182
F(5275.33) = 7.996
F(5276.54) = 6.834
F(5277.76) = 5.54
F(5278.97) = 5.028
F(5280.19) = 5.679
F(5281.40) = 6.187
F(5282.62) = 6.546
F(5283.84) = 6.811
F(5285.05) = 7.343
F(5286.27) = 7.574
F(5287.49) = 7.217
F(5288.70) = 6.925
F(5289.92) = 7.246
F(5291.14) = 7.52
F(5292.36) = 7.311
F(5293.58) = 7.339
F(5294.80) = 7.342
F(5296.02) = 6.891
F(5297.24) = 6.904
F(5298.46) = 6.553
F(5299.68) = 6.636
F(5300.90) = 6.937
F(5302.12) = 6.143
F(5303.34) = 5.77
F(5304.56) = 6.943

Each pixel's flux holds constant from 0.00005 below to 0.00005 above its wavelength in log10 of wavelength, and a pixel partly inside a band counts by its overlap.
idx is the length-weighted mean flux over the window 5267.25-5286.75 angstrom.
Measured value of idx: 6.76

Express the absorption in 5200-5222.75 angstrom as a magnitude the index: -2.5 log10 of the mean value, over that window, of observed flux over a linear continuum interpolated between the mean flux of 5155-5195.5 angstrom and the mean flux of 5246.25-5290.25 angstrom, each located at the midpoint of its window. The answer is 0.03 mag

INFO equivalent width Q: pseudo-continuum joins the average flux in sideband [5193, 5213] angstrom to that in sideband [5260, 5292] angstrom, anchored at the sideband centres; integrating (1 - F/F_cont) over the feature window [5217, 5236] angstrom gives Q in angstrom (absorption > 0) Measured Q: 0.35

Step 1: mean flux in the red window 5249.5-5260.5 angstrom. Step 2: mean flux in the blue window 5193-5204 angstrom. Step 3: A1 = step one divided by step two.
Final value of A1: 1.22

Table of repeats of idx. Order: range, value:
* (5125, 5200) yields 7.31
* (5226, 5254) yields 6.81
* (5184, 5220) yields 6.99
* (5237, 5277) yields 6.93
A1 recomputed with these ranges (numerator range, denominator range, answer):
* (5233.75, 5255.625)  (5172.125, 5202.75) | 0.99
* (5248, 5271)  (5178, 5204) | 1.01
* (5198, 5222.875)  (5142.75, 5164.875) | 0.93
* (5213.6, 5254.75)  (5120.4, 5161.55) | 0.91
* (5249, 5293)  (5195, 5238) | 1.02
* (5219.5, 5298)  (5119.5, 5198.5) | 0.93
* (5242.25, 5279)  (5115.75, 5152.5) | 0.93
